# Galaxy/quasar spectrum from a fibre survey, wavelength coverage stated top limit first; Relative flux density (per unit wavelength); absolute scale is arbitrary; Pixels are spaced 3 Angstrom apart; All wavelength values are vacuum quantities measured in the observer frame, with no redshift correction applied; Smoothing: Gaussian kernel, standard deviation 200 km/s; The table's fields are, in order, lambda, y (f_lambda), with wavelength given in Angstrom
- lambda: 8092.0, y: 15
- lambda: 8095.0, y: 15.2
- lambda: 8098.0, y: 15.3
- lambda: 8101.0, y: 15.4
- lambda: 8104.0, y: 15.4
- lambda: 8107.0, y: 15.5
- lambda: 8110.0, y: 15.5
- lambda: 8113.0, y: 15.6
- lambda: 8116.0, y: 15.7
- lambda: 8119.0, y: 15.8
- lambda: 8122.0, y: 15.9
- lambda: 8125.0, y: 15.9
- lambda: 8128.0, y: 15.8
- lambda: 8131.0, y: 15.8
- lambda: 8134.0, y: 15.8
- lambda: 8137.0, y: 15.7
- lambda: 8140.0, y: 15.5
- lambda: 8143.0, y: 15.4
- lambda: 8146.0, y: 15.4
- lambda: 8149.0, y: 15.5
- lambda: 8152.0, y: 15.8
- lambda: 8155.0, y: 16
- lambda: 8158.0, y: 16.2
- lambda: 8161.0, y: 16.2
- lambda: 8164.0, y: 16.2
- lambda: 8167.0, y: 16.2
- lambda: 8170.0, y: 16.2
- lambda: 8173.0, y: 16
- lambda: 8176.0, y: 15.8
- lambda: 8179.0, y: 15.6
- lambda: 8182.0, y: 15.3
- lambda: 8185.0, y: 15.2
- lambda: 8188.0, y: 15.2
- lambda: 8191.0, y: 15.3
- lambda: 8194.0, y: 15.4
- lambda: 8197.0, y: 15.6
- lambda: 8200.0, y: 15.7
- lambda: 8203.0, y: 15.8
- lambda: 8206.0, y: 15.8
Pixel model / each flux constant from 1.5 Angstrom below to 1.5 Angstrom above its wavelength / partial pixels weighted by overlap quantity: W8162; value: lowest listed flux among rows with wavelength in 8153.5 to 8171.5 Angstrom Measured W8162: 16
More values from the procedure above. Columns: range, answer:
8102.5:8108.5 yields 15.4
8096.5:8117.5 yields 15.3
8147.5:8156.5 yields 15.5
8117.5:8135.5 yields 15.8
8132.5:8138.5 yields 15.7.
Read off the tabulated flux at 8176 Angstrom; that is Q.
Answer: 15.8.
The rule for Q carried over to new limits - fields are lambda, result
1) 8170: 16.2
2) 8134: 15.8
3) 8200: 15.7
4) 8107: 15.5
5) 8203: 15.8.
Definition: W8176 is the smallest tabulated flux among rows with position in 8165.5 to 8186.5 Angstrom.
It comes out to 15.2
